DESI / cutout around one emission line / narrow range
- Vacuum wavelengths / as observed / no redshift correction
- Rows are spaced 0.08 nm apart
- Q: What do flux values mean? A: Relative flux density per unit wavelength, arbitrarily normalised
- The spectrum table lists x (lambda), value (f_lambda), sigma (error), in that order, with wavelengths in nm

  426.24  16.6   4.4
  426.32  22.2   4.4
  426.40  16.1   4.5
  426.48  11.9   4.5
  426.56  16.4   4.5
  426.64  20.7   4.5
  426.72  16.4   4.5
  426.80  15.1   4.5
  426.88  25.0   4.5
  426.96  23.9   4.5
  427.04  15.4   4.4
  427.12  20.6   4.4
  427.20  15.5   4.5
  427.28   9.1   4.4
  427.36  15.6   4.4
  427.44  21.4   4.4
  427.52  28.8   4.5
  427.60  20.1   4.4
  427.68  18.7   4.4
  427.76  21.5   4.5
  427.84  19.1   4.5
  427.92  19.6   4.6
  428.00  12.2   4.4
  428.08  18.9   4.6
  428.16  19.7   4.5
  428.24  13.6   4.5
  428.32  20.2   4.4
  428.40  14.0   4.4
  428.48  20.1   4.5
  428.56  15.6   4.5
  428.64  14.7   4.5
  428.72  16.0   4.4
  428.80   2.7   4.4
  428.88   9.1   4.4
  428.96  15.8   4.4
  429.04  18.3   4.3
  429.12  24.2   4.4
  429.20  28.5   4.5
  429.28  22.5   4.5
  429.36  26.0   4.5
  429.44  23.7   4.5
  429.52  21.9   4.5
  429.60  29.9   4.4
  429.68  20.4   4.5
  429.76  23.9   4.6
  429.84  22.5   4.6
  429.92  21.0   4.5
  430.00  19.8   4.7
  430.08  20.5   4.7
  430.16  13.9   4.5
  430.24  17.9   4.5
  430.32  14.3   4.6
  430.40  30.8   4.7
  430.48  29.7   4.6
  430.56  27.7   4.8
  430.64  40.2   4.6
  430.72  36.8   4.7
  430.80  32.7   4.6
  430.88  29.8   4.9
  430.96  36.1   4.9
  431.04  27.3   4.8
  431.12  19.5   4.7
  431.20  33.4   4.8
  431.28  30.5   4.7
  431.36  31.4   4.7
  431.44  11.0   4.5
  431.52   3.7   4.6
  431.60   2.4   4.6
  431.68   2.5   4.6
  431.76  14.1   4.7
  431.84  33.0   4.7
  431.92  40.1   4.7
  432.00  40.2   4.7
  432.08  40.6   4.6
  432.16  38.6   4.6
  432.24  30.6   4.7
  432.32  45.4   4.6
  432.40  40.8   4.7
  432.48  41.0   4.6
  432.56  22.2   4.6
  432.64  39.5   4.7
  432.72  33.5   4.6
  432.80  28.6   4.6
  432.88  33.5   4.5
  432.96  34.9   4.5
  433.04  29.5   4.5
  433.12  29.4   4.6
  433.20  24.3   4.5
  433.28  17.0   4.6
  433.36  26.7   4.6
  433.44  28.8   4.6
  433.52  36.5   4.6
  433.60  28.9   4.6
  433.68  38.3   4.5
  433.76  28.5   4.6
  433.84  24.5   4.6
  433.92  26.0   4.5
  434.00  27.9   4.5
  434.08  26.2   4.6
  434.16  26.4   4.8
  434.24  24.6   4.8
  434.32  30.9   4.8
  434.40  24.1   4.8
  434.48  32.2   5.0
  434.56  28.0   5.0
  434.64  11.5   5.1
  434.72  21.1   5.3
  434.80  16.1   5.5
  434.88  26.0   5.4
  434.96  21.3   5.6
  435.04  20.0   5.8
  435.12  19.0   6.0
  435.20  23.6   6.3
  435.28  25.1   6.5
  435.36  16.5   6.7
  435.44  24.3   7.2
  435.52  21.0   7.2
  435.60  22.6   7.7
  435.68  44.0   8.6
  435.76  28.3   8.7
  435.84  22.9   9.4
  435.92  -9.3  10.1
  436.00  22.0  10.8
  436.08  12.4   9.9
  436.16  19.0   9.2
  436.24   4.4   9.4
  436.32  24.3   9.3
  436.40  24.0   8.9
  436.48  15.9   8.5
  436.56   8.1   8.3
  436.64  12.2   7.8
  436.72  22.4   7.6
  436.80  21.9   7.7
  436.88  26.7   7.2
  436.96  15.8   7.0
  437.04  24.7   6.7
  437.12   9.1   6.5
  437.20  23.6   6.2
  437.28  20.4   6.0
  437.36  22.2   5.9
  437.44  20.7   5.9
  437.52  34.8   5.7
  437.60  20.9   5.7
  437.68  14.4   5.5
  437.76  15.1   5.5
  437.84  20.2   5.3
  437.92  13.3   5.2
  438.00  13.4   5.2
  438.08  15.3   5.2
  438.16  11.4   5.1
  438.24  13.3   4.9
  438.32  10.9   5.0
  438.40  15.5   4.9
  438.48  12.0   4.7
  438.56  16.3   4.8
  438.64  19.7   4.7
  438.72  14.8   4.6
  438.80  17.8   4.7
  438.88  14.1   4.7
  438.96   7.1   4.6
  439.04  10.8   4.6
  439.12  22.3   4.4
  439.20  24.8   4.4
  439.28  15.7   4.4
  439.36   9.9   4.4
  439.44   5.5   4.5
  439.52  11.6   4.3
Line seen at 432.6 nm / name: Lyman alpha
